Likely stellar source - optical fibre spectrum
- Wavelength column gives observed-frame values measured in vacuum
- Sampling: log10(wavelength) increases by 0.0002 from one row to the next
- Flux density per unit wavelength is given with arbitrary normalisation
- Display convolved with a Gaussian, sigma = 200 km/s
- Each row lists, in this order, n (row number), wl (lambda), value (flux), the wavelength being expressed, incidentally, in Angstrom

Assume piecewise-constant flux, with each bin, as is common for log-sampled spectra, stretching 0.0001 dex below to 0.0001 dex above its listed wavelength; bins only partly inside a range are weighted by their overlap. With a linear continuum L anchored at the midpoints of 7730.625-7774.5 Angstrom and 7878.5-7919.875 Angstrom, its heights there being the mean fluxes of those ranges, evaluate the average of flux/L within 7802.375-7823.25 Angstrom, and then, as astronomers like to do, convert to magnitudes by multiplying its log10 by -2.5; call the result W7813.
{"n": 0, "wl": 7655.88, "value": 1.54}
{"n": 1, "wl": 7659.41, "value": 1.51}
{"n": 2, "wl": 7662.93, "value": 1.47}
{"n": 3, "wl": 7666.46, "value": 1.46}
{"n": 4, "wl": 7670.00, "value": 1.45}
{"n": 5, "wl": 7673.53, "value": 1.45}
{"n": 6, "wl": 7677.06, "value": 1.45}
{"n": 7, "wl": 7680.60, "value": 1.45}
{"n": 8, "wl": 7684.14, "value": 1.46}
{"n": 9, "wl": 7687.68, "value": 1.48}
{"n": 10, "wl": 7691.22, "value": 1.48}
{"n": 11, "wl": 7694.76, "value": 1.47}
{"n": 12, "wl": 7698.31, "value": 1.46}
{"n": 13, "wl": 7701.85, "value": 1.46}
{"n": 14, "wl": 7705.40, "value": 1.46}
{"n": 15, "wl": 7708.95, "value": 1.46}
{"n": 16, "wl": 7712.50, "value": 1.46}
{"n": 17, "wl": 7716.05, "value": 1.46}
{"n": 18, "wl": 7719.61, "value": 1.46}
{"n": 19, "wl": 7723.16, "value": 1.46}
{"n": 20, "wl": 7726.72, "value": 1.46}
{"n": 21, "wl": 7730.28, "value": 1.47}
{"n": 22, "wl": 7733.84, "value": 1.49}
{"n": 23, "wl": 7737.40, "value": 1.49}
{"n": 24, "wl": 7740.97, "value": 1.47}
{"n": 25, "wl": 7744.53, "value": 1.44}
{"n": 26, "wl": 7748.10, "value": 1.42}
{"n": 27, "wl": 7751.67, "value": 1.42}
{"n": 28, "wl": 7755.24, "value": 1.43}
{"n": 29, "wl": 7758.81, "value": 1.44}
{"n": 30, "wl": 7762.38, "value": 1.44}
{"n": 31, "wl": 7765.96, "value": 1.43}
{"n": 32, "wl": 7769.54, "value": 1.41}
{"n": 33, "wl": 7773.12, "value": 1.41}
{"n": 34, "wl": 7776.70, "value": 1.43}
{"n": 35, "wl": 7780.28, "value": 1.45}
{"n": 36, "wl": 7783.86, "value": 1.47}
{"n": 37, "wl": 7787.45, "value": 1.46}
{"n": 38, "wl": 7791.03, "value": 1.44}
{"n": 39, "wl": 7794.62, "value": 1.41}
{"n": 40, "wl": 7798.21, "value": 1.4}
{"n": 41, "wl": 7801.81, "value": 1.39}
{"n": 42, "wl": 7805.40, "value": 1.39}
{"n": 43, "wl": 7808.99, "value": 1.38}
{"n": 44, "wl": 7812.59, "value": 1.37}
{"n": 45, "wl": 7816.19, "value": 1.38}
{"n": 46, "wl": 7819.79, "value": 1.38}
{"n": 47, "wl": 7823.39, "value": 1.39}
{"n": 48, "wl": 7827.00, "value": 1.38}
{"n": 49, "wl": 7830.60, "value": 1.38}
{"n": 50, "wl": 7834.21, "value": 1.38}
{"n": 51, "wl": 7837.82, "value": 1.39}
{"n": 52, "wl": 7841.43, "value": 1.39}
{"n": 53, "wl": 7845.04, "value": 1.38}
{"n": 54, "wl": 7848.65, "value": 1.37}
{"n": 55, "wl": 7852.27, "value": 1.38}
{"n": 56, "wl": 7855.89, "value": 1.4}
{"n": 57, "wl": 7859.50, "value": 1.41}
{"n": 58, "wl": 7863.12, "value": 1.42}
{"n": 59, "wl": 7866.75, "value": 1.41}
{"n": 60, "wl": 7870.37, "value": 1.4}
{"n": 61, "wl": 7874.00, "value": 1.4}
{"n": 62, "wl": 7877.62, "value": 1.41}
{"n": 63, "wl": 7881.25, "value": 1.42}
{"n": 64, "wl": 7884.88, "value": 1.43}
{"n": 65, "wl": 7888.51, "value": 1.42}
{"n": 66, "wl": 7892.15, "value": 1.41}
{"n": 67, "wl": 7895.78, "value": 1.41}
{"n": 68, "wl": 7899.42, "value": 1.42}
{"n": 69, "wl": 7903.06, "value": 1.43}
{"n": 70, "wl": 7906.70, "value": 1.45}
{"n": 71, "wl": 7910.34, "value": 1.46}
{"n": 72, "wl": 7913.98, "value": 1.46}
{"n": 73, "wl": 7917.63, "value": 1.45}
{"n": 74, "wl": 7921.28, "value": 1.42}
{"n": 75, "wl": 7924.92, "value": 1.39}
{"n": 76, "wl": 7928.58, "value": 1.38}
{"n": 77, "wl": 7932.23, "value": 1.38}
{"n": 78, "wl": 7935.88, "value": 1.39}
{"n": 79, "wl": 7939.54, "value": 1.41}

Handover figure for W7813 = 0.04 mag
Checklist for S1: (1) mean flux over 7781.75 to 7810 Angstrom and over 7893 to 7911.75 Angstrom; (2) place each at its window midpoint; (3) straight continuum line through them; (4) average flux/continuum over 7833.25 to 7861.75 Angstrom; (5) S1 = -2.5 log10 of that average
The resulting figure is 0.029 mag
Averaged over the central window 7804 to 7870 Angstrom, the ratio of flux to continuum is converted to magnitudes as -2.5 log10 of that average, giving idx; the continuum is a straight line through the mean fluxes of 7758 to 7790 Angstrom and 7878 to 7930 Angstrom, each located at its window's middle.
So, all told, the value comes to 0.03 mag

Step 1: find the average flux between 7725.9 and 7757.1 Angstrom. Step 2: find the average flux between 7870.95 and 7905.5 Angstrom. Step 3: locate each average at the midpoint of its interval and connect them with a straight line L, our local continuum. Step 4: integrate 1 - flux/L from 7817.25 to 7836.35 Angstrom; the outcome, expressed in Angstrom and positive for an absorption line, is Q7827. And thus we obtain 0.67 Angstrom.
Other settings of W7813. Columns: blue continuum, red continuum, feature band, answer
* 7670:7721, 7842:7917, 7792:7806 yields 0.03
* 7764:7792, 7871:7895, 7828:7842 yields 0.03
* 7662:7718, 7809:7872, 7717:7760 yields -0.01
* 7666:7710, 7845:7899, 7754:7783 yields 0.00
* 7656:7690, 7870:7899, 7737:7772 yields 0.01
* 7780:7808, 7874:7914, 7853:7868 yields 0.01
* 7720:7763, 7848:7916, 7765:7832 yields 0.02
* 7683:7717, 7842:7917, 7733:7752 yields 0.00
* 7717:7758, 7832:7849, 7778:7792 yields -0.03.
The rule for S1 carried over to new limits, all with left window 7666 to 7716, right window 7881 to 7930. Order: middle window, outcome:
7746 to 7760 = 0.02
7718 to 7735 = -0.01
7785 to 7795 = 0.00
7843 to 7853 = 0.04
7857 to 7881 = 0.02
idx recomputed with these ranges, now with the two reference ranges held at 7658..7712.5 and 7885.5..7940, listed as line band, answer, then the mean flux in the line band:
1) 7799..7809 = 0.039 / 1.39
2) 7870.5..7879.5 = 0.017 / 1.4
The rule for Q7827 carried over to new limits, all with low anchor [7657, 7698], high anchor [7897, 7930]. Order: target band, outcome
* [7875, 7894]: 0.22 Angstrom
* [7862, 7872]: 0.19 Angstrom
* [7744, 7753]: 0.19 Angstrom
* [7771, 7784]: 0.14 Angstrom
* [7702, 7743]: -0.20 Angstrom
